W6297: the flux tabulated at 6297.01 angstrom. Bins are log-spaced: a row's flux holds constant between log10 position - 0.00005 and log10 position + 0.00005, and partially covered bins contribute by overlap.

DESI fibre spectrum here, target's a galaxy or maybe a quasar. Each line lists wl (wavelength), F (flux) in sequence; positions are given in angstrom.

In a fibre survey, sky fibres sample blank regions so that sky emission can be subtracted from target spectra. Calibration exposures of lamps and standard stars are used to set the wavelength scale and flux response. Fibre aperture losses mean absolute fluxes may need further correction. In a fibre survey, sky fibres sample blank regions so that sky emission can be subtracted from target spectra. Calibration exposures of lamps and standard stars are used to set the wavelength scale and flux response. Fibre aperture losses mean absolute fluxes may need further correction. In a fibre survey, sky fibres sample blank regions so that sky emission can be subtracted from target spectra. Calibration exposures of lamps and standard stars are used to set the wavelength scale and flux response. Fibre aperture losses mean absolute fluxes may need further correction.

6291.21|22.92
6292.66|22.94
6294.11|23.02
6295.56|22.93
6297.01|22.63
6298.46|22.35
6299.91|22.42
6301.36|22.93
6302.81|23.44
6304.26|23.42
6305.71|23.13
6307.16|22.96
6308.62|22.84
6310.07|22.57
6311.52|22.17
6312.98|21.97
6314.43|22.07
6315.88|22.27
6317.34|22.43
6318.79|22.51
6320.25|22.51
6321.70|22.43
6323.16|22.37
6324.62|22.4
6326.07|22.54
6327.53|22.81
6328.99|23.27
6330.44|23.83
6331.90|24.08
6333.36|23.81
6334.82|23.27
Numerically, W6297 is 22.63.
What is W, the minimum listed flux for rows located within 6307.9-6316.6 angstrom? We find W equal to 21.97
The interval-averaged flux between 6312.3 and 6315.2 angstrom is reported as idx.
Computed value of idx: 22.1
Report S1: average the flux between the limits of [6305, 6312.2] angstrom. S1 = 22.7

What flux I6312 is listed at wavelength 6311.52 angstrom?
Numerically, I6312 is 22.17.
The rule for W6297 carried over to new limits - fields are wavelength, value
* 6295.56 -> 22.93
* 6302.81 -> 23.44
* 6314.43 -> 22.07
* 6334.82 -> 23.27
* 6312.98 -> 21.97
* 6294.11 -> 23.02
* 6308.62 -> 22.84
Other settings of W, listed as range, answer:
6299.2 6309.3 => 22.42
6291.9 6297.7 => 22.63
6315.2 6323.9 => 22.27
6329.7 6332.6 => 23.83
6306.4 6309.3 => 22.84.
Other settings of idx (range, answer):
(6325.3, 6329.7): 22.9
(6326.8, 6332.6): 23.5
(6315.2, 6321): 22.4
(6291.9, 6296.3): 22.9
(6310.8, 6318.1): 22.2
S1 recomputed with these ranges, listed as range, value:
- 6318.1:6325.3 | 22.4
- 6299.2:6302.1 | 22.7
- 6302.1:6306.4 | 23.3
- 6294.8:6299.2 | 22.6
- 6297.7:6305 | 22.9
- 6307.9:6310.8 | 22.7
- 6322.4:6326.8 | 22.4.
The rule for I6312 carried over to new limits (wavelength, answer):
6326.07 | 22.54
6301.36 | 22.93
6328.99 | 23.27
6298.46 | 22.35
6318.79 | 22.51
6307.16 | 22.96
